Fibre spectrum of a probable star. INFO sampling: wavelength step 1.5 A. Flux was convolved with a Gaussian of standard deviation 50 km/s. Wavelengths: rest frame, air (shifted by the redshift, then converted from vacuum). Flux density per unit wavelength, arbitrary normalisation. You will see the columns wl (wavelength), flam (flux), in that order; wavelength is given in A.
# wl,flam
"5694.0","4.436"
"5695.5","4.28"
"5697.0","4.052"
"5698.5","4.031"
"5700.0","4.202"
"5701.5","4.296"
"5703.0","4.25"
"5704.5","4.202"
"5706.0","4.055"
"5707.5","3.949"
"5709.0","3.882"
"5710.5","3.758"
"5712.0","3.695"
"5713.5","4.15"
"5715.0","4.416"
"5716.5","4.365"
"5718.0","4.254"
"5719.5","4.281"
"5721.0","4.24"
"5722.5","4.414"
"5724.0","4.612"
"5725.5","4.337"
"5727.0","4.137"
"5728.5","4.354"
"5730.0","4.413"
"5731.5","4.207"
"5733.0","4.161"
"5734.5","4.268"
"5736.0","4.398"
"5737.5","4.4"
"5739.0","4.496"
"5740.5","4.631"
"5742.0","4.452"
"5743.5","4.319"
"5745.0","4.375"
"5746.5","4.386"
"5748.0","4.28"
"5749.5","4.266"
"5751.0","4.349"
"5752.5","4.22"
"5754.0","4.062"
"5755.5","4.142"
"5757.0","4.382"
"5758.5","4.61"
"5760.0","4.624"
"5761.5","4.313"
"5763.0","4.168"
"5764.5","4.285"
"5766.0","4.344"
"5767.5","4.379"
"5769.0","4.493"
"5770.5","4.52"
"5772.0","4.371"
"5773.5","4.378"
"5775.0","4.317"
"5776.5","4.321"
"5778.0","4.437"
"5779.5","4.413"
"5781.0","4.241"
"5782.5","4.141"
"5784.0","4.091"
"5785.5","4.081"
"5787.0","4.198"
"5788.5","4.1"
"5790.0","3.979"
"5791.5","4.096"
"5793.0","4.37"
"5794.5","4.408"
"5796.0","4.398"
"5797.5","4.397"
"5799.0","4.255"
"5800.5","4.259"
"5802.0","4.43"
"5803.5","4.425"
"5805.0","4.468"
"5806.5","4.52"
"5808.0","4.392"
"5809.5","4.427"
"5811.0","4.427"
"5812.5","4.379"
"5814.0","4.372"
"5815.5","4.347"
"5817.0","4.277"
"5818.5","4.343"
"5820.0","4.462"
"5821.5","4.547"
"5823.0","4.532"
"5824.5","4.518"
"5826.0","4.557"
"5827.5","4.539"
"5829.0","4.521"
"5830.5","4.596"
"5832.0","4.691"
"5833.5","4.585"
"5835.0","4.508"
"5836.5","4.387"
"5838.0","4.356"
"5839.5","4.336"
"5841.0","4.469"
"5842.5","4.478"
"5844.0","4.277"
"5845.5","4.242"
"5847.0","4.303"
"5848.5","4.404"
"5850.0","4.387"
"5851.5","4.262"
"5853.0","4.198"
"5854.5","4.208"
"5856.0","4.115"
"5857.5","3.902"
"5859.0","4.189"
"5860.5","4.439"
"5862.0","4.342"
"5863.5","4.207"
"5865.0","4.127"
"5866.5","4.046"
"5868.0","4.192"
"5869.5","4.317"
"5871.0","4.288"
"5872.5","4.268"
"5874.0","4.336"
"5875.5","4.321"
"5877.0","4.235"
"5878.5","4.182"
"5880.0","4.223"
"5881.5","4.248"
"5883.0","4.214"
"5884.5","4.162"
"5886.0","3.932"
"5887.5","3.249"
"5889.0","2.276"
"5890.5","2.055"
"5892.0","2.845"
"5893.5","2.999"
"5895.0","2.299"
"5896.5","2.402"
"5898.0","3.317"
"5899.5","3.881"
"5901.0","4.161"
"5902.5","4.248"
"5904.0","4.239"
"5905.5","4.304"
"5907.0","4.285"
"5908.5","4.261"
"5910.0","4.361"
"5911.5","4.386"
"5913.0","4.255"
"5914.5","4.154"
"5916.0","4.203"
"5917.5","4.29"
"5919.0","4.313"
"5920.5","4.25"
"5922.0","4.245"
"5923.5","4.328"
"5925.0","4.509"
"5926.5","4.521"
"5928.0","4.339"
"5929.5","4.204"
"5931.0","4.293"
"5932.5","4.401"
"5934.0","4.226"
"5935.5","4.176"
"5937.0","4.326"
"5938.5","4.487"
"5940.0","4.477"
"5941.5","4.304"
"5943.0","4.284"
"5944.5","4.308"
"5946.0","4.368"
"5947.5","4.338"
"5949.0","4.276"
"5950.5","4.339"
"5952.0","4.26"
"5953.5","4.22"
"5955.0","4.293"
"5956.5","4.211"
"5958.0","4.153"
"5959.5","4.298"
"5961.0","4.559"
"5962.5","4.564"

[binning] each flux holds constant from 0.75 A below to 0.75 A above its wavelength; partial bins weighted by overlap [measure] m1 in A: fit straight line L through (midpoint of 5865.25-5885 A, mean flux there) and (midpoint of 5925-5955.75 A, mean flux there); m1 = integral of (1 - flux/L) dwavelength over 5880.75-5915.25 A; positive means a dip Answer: 4.8 A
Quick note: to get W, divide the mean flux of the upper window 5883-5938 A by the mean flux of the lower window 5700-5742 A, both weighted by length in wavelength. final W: 0.92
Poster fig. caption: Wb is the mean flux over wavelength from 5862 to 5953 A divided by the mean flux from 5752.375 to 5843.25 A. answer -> 0.9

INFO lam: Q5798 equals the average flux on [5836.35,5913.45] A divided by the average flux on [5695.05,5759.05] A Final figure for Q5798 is 0.94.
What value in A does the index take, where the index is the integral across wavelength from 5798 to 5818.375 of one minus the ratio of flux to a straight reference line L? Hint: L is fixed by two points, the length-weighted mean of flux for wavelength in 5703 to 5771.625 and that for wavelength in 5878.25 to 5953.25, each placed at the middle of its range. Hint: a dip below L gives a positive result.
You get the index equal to -1.0 A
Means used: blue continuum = 4.29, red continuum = 4.02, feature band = 4.38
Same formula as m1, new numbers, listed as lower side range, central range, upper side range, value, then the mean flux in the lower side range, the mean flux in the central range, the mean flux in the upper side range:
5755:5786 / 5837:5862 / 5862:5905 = -2.18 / 4.34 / 4.29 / 3.77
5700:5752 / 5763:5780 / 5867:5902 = -1.17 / 4.26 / 4.38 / 3.68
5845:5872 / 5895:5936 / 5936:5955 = 1.54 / 4.23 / 4.13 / 4.33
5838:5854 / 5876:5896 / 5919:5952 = 4.06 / 4.33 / 3.45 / 4.33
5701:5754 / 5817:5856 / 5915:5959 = -1.22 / 4.26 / 4.42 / 4.31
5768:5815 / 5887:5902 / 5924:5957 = 4.72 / 4.33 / 2.97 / 4.33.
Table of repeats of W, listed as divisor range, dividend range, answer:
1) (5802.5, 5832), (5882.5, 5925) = 0.85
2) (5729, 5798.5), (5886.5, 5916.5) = 0.84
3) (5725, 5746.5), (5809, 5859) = 1.01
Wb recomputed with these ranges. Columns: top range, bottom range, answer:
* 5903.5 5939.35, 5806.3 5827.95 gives 0.97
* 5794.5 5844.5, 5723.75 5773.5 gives 1.02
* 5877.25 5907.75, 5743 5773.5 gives 0.83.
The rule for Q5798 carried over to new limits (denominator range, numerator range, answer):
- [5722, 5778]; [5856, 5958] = 0.94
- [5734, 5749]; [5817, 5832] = 1.02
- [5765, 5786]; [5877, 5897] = 0.78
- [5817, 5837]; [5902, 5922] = 0.95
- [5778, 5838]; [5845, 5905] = 0.89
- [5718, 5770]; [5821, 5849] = 1.03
